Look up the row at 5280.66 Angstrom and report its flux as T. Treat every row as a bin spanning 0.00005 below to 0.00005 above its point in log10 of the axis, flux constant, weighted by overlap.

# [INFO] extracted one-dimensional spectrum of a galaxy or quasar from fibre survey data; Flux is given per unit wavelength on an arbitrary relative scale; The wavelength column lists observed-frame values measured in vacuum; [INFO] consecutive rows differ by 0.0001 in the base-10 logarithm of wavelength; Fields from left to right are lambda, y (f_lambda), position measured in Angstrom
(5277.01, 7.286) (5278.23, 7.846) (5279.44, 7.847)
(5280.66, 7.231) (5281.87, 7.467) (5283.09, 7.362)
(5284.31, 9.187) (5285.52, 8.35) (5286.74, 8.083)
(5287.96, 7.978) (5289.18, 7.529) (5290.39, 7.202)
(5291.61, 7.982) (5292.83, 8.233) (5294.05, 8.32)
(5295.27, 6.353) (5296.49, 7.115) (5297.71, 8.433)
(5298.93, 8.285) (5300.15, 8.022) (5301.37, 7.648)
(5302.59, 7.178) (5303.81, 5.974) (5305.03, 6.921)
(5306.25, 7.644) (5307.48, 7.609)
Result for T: 7.231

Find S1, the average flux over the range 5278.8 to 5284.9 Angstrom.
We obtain 7.82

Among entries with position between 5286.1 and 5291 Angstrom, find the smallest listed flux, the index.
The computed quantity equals 7.202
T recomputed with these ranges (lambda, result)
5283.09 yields 7.362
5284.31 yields 9.187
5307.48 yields 7.609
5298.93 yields 8.285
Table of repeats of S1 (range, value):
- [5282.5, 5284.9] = 8.26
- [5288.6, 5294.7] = 7.85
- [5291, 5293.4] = 8.1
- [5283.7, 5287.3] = 8.55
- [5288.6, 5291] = 7.39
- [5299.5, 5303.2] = 7.63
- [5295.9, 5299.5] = 7.94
